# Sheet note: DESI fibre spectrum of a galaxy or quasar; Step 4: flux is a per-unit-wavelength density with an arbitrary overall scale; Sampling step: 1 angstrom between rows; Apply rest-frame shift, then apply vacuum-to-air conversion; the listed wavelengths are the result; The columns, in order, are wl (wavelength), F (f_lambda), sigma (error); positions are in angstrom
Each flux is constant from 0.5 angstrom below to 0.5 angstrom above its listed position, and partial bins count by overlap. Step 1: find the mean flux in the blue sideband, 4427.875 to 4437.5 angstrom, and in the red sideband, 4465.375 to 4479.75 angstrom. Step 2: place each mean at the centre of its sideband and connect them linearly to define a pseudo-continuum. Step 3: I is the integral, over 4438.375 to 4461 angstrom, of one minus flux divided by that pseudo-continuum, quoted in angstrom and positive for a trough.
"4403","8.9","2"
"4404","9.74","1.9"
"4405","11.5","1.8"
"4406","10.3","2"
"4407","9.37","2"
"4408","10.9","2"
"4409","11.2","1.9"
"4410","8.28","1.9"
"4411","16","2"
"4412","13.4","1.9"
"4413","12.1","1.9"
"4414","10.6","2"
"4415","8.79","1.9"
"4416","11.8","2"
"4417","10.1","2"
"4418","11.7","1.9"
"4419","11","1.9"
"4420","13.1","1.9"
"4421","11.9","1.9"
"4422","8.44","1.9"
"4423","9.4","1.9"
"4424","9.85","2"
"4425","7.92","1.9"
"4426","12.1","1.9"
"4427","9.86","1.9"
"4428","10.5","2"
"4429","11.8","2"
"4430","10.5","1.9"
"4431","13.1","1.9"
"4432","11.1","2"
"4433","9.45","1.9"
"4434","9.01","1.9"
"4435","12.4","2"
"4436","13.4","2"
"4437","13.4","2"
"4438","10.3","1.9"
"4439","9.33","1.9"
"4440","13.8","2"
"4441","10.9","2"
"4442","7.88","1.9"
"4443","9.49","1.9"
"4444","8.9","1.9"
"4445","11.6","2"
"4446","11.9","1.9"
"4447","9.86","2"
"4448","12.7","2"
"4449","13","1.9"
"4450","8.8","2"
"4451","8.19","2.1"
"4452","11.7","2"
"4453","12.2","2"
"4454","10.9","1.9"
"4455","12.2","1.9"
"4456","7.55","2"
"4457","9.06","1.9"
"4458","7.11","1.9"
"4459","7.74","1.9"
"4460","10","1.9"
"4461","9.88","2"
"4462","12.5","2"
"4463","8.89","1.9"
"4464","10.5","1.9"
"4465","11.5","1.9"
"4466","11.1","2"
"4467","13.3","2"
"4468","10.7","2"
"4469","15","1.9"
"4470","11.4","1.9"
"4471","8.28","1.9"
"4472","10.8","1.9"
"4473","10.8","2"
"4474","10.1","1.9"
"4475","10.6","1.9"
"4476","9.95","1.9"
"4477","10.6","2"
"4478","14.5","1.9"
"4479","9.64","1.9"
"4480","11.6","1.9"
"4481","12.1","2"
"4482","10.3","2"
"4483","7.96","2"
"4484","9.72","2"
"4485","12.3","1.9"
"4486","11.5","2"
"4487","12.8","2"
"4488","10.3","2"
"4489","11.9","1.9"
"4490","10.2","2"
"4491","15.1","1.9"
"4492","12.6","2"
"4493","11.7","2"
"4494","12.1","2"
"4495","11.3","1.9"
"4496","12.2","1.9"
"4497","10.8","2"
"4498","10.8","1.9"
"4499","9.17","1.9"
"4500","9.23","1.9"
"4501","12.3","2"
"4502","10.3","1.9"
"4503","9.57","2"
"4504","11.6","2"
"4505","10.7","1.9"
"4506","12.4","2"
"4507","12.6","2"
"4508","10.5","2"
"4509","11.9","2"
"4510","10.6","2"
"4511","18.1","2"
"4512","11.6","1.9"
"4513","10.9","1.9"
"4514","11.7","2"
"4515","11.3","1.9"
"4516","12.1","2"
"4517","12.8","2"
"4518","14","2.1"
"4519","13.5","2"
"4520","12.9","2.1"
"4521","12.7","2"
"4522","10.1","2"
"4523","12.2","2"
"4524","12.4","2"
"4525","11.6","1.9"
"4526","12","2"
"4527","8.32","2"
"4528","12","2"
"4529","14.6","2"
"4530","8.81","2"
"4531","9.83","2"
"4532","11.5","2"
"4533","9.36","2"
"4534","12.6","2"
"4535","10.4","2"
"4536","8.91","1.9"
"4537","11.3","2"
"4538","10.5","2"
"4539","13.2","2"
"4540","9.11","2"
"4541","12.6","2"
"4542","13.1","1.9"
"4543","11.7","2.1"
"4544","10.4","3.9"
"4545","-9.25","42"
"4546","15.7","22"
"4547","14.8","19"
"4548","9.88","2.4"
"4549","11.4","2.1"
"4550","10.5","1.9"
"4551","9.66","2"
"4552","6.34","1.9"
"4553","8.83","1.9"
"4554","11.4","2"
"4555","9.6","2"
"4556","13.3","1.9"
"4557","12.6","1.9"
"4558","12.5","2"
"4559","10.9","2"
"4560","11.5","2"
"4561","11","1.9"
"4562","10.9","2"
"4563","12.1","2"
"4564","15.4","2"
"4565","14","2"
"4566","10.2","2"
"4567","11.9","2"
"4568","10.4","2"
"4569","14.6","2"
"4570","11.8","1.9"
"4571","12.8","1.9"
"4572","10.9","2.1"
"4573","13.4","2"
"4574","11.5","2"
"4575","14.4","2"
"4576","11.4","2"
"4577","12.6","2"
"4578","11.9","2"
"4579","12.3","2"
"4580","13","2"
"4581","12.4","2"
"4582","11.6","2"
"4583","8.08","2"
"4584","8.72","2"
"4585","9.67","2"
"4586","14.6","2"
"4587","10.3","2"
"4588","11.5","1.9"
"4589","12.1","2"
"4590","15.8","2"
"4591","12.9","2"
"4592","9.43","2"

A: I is 2.32 angstrom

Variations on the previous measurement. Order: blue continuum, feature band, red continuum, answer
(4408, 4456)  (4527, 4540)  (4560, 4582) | 1.1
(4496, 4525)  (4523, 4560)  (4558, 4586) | 3.6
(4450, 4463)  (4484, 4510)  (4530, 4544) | -2.4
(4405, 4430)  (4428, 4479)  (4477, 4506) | 1.2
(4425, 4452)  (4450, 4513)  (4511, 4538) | 1.2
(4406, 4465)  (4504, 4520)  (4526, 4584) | -1.9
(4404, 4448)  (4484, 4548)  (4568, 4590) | 0.9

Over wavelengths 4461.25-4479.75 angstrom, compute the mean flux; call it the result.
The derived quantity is 11.1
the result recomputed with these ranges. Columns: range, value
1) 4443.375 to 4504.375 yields 10.9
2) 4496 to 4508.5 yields 10.9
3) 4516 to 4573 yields 11.2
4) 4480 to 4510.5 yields 11.2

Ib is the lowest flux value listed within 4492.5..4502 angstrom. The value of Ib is 9.17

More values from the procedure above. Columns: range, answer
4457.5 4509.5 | 7.11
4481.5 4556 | -9.25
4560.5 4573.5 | 10.2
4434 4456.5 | 7.55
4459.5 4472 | 8.28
